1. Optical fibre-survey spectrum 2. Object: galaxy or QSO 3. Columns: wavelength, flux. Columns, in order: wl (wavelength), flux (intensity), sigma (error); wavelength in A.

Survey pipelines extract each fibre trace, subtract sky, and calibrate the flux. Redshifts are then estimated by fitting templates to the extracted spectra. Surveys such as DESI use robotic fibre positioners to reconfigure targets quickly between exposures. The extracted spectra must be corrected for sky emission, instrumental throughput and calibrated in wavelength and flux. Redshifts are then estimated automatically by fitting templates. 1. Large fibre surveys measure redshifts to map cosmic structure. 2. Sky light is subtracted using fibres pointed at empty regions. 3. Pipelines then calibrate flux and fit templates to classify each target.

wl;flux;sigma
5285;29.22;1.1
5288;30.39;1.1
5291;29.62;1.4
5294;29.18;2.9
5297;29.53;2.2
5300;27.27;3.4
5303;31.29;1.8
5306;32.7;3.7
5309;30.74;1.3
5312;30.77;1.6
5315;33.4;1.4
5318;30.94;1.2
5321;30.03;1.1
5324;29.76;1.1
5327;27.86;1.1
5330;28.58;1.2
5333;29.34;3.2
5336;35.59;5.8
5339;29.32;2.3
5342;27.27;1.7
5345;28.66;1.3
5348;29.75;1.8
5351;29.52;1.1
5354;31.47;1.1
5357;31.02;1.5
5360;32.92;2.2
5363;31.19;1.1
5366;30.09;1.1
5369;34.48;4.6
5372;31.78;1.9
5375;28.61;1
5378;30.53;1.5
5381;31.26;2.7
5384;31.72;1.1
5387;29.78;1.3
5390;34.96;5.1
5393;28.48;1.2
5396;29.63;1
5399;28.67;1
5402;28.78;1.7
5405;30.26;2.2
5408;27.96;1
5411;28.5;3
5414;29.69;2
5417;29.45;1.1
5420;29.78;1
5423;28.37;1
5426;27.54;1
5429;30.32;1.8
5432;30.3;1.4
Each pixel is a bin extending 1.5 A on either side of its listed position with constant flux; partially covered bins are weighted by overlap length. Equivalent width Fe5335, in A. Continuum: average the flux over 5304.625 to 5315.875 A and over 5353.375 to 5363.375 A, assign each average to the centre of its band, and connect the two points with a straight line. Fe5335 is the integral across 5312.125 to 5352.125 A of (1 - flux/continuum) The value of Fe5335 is 2.2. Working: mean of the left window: 31.8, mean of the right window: 31.7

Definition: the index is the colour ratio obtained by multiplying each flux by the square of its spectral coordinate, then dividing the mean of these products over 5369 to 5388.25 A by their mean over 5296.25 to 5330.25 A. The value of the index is 1.0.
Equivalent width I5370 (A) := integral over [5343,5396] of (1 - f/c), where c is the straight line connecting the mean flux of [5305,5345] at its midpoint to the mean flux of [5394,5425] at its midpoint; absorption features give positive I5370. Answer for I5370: -2.1 A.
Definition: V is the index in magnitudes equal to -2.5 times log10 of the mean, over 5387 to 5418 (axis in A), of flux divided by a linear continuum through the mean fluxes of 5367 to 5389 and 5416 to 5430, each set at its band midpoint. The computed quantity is 0.01 mag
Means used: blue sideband 31.2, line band 29.6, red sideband 29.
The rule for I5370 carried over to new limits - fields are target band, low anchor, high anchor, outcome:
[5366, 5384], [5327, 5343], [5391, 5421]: -1.07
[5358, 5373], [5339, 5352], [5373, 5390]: -1.07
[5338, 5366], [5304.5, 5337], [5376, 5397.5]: 0.63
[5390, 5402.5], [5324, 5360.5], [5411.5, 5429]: -0.12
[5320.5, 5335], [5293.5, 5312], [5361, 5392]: 0.64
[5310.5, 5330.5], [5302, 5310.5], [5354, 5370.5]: 0.88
